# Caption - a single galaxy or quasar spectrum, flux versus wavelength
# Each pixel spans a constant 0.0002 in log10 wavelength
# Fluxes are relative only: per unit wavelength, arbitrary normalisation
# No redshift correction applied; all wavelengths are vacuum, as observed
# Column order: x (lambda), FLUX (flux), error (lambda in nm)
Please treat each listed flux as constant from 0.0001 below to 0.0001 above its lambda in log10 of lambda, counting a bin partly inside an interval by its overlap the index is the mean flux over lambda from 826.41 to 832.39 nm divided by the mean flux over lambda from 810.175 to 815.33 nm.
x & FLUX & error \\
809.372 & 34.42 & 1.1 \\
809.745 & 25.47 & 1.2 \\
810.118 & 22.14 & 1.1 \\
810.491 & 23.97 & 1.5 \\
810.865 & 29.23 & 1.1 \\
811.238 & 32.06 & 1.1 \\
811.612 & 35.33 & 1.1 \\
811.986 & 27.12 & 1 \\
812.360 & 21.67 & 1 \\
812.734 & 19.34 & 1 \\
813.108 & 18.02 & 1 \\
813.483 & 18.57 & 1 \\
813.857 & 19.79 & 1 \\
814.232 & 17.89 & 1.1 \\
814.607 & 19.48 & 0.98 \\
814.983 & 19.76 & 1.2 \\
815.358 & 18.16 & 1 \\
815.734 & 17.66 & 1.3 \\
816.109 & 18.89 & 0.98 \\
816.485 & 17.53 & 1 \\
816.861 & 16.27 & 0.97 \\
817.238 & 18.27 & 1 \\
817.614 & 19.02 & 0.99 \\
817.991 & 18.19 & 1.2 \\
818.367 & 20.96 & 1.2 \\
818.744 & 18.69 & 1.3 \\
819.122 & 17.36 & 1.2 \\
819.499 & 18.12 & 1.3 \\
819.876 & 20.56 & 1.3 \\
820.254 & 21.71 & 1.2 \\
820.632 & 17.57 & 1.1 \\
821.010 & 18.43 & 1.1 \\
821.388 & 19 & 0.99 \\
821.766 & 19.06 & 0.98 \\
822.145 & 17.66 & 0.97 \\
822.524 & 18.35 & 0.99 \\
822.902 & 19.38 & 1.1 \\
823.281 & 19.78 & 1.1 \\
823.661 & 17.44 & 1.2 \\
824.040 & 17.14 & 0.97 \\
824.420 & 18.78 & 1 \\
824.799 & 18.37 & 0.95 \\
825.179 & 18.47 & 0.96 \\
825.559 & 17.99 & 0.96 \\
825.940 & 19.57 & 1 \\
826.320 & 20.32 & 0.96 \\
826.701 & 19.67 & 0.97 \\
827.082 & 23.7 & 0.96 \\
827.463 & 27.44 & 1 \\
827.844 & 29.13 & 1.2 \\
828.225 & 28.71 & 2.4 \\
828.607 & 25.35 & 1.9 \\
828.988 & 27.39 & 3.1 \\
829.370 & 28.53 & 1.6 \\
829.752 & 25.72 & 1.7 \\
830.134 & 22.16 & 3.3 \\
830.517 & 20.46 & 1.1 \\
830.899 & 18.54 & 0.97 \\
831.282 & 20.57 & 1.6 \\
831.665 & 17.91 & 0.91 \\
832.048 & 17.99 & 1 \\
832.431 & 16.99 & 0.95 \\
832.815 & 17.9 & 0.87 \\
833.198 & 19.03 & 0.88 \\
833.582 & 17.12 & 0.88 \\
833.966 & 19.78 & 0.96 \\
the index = 1.0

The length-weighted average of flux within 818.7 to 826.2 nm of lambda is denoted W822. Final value 18.7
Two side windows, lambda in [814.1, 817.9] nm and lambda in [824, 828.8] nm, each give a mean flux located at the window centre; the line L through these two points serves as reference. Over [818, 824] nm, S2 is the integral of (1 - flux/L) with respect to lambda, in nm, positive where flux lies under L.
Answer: 0.36 nm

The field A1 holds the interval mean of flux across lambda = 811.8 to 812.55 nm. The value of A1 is 24.4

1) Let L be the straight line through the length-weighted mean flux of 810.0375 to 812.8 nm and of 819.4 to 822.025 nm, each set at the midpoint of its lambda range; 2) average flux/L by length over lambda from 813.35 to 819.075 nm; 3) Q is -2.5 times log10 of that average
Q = 0.223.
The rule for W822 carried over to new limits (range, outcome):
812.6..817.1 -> 18.4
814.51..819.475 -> 18.4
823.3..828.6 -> 21.4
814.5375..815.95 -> 18.7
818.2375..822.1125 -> 19.1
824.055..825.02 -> 18.3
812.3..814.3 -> 19.1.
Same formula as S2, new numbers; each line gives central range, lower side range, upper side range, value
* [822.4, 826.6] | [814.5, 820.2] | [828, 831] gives 0.67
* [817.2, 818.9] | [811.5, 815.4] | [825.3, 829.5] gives 0.24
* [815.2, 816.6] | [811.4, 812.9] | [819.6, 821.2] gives 0.30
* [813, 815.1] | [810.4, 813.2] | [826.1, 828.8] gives 0.57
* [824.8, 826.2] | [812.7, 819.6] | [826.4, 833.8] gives 0.15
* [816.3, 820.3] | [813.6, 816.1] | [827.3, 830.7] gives 0.37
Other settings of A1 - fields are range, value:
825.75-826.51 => 20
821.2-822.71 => 18.5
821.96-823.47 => 18.8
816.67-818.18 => 17.9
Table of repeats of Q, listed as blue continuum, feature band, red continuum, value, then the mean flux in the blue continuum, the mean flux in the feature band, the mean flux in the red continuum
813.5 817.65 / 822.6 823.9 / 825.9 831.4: 0.16 mag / 18.4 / 18.8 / 24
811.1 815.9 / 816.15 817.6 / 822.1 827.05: 0.18 mag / 21.8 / 17.7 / 18.9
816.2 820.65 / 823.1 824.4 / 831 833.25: 0.02 mag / 18.7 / 18.2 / 18.4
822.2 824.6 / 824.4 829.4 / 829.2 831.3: -0.12 mag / 18.4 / 23.1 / 22.8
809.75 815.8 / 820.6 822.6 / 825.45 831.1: 0.26 mag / 22.7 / 18.4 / 23.7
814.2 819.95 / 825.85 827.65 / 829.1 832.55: -0.09 mag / 18.5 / 22.3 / 21.2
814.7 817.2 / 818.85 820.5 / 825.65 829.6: 0.05 mag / 18.1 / 19.3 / 24.8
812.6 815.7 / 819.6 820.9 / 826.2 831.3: 0.07 mag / 18.8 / 19.7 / 24.3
